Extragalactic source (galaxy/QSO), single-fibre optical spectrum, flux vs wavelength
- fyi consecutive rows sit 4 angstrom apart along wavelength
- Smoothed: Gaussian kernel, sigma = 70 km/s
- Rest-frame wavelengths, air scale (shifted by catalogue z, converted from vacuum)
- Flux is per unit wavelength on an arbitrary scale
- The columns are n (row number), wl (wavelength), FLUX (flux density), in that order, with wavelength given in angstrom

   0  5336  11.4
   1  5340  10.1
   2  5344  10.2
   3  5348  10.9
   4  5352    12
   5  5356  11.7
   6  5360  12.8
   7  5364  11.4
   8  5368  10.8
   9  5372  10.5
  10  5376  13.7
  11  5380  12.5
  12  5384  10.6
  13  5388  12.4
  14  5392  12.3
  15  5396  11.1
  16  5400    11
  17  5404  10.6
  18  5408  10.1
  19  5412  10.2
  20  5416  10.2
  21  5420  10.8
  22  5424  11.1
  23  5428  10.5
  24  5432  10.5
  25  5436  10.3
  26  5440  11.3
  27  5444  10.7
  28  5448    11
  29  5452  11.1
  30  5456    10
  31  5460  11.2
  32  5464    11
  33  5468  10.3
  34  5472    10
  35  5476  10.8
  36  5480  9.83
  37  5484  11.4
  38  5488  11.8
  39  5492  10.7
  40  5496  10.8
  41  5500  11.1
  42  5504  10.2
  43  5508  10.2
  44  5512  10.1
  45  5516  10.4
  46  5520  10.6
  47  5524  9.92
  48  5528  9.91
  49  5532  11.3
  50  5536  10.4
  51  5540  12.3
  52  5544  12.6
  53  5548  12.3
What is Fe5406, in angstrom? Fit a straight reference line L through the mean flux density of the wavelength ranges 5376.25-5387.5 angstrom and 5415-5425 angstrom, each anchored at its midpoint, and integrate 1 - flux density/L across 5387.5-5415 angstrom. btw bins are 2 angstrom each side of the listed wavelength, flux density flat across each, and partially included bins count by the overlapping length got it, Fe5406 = 0.9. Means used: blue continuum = 12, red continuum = 10.7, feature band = 11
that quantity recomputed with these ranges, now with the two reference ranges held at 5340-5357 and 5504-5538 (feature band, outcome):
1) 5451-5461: -0.1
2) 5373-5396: -2.6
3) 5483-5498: -1.0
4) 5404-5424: 0.6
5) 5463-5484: 0.2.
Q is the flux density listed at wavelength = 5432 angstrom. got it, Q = 10.5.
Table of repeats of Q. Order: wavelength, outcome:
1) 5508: 10.2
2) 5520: 10.6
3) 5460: 11.2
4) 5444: 10.7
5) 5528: 9.91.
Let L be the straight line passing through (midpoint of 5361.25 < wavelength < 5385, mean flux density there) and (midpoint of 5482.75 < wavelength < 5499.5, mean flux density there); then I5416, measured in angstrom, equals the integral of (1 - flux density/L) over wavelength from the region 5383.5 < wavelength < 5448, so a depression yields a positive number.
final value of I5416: 3.5 angstrom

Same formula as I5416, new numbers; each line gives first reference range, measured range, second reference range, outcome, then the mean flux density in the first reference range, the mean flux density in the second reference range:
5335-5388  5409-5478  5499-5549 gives 3.2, 11.5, 10.8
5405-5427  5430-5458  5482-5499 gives 0.1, 10.5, 11.2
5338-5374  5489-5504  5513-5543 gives 0.0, 11.2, 10.7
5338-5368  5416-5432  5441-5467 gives 0.4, 11.3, 10.8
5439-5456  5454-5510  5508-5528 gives -0.6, 10.9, 10.2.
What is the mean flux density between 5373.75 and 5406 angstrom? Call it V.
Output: 11.8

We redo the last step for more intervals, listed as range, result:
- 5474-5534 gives 10.6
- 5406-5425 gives 10.4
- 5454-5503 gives 10.7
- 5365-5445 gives 11.1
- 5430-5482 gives 10.6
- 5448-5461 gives 10.8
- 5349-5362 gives 12.1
